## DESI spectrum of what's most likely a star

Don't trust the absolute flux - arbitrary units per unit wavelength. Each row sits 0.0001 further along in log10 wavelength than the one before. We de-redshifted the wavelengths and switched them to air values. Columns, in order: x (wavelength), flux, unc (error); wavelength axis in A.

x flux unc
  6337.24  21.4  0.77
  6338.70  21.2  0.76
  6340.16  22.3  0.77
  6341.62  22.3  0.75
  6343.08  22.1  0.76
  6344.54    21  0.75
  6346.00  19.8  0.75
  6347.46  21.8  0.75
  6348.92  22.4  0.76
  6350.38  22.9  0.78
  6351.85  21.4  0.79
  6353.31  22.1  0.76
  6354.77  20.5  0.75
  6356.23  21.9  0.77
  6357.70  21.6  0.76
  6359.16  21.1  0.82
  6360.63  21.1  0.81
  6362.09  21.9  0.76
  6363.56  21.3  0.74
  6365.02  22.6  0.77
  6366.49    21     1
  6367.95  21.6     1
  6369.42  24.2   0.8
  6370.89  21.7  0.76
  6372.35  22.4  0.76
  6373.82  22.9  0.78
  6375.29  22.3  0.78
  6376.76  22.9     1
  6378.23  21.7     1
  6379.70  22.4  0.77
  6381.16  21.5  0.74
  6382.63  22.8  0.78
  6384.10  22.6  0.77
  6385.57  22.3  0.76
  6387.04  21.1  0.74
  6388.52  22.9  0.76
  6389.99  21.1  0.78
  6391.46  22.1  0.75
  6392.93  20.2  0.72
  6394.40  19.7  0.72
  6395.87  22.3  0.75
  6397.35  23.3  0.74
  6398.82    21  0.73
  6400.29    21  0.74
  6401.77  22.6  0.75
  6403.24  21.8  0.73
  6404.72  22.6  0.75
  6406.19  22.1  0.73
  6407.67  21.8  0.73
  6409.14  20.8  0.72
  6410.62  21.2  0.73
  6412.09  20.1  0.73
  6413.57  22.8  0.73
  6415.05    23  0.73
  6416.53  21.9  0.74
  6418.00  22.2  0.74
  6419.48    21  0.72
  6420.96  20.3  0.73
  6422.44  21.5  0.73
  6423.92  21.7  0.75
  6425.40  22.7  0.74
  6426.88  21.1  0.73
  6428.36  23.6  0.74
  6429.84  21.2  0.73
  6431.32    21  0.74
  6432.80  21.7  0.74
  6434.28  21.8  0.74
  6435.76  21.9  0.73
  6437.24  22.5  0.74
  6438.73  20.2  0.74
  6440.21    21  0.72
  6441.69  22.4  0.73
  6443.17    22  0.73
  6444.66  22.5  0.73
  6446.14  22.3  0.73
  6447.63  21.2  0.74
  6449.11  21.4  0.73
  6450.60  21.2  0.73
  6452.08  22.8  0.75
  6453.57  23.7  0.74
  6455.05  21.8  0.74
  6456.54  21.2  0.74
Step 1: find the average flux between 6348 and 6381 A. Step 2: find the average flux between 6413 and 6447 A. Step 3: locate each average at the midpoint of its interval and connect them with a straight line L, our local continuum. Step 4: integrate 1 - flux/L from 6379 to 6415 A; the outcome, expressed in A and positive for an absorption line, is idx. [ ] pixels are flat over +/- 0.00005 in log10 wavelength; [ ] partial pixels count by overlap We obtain 0.2 A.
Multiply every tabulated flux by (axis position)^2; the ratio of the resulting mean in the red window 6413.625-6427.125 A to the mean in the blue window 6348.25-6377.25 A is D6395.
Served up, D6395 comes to 1.0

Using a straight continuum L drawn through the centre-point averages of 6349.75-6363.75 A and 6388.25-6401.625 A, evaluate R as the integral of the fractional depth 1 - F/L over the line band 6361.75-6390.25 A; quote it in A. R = -0.8 A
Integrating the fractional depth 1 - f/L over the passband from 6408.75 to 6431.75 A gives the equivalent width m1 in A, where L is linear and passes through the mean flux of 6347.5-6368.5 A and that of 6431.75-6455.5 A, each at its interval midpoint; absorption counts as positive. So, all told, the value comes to 0.2 A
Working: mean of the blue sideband 21.7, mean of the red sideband 21.9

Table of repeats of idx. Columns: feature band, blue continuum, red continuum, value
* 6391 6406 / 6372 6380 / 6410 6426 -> 0.2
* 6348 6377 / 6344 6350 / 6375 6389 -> -0.3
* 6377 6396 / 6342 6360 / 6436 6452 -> -0.1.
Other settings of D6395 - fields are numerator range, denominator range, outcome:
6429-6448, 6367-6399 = 1.00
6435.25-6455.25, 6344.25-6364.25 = 1.05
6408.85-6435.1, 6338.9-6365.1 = 1.02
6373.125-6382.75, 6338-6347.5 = 1.05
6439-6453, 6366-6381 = 1.00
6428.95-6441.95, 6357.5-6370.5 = 1.01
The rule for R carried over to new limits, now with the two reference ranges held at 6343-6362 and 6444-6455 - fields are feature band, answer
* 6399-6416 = 0.1 A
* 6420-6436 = 0.2 A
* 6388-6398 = 0.1 A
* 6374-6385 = -0.3 A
